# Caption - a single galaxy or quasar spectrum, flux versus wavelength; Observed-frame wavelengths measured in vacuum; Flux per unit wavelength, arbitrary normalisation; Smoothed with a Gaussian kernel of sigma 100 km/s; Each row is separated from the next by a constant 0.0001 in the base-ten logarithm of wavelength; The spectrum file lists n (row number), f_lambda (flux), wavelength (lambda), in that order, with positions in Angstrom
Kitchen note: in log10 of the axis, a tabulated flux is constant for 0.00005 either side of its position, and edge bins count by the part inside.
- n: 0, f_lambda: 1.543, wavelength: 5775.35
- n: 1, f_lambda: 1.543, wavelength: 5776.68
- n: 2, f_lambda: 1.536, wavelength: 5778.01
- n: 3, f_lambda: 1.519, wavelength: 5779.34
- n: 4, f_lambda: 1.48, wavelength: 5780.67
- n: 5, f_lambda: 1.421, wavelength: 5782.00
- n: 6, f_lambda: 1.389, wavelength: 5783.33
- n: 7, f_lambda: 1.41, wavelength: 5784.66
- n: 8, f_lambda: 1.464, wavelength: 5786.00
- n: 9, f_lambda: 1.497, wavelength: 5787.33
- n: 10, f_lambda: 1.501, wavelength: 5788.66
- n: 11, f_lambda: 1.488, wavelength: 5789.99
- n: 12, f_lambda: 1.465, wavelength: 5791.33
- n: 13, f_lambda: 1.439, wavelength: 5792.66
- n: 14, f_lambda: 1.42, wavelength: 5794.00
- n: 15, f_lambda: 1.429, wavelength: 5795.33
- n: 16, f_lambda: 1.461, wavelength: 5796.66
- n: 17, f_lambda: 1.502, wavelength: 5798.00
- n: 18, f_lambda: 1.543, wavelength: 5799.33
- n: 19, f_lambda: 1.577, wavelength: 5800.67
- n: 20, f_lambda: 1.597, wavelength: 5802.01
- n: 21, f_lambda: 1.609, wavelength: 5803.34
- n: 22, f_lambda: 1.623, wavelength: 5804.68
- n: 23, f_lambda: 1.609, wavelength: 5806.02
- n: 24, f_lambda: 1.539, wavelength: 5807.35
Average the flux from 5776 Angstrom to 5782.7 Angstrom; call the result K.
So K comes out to 1.5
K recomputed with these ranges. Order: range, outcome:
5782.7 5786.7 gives 1.42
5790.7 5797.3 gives 1.44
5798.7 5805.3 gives 1.59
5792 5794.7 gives 1.43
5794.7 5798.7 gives 1.47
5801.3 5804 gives 1.6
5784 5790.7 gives 1.47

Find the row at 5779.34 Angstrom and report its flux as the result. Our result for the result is 1.519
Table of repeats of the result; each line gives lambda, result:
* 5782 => 1.421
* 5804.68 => 1.623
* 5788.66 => 1.501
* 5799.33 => 1.543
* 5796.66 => 1.461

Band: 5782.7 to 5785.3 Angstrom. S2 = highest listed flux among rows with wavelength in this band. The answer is 1.41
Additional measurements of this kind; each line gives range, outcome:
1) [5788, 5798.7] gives 1.502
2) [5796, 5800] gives 1.543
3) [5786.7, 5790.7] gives 1.501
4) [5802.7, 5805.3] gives 1.623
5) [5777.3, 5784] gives 1.536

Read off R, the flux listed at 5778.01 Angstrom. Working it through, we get 1.536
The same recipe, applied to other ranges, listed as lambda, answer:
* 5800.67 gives 1.577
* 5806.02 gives 1.609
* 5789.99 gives 1.488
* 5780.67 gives 1.48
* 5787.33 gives 1.497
